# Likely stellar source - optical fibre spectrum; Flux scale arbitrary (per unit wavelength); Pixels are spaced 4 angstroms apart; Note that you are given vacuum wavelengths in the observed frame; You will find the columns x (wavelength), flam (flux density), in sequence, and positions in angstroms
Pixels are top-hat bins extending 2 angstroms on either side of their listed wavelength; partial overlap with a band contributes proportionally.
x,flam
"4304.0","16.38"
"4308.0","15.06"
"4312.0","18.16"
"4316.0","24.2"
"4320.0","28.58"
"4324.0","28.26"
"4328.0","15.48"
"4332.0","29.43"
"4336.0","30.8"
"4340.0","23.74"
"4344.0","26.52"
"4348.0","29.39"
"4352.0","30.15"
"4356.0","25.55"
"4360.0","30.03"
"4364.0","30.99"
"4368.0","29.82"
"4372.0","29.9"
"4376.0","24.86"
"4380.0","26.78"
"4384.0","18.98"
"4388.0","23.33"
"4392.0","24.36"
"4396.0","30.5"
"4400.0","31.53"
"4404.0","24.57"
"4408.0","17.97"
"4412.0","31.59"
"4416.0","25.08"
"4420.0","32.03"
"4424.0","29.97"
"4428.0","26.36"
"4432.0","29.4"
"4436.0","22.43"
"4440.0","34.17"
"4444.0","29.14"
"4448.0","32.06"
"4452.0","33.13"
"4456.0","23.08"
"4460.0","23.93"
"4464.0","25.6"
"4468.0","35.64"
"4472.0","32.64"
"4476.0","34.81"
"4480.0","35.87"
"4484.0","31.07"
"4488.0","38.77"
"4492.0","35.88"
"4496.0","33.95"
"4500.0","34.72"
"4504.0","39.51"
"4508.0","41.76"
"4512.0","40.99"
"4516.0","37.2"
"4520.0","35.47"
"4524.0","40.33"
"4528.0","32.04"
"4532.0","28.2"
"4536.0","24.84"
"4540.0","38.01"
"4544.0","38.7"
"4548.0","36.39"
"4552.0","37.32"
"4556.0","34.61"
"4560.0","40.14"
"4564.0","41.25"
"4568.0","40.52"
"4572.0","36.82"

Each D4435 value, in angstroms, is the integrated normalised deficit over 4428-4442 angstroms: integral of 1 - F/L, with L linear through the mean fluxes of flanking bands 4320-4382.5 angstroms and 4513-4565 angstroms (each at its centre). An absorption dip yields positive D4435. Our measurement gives 1.3 angstroms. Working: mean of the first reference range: 27.4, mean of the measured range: 28.3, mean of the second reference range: 35.7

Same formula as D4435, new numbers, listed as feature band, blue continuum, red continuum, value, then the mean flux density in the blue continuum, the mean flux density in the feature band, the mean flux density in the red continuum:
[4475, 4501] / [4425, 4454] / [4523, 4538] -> -4.2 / 29.5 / 35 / 30.8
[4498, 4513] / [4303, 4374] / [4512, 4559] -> -2.4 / 25.8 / 39.1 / 35.2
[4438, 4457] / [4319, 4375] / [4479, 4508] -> 1.6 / 27.7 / 30.7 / 36.1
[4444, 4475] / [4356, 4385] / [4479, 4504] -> 3.4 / 27.5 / 29.6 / 35.4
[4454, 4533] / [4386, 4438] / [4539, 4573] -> -1.8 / 26.9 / 34.1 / 38.2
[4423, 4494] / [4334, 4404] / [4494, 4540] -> 3.4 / 27.4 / 30.8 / 35.5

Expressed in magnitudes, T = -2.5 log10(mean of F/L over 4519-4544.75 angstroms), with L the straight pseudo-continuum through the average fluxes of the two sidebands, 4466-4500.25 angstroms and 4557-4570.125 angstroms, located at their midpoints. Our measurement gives 0.13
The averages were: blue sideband 34.8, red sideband 40.1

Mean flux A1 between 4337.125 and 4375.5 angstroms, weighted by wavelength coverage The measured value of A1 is 28.4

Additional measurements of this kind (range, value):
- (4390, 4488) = 29.2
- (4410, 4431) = 29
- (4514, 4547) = 34.4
